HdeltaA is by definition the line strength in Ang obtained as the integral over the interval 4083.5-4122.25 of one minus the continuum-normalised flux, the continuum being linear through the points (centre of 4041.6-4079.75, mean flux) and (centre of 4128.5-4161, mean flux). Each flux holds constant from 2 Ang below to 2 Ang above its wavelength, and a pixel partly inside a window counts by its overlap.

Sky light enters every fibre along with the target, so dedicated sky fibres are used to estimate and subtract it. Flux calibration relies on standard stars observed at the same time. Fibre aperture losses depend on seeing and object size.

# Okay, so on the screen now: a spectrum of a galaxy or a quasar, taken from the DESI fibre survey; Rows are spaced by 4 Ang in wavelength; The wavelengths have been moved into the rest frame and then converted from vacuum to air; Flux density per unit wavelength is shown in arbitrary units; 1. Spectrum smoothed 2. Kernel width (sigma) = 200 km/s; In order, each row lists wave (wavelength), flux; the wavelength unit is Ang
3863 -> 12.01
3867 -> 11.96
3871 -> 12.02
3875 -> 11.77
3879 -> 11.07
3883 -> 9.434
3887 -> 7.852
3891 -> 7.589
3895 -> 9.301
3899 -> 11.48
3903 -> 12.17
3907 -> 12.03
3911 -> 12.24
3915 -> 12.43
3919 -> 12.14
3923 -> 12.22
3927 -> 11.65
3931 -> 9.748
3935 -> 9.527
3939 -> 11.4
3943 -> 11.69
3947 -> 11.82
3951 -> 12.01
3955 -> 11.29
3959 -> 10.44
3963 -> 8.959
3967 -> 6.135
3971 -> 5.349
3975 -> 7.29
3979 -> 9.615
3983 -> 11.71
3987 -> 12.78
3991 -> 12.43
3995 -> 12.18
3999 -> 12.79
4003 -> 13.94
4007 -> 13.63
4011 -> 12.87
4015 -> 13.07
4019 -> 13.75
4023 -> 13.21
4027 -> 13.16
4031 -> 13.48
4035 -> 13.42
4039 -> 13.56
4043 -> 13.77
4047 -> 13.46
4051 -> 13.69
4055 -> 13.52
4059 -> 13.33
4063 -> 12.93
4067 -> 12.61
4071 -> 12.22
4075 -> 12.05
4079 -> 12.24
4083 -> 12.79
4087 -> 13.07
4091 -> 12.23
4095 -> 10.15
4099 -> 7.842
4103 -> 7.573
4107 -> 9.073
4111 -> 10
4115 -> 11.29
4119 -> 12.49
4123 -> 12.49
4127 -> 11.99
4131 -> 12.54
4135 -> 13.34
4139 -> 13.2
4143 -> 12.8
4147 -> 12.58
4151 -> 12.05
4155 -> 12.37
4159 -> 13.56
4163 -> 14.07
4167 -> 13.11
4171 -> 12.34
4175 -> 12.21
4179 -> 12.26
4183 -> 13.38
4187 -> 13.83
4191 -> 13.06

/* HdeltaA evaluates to 7.0 Ang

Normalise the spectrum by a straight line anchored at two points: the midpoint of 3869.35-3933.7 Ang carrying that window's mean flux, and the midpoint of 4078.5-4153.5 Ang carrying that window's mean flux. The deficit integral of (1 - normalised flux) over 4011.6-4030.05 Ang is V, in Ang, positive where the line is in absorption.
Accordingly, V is -3.3 Ang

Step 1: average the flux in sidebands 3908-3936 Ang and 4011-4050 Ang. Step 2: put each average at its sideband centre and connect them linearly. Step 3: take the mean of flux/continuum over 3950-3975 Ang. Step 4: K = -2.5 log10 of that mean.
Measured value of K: 0.357 mag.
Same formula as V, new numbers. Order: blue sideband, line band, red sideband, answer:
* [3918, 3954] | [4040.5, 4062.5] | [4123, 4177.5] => -2.6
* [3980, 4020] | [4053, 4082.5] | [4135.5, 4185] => 0.3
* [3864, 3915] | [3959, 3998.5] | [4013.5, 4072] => 8.1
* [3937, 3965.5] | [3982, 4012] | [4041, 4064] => -1.7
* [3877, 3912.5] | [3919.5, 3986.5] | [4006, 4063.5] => 8.1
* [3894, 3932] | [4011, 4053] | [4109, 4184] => -4.6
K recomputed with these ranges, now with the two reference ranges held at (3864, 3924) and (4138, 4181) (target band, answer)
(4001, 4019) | -0.14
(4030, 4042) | -0.13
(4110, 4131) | 0.06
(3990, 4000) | -0.07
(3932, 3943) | 0.07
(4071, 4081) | 0.01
